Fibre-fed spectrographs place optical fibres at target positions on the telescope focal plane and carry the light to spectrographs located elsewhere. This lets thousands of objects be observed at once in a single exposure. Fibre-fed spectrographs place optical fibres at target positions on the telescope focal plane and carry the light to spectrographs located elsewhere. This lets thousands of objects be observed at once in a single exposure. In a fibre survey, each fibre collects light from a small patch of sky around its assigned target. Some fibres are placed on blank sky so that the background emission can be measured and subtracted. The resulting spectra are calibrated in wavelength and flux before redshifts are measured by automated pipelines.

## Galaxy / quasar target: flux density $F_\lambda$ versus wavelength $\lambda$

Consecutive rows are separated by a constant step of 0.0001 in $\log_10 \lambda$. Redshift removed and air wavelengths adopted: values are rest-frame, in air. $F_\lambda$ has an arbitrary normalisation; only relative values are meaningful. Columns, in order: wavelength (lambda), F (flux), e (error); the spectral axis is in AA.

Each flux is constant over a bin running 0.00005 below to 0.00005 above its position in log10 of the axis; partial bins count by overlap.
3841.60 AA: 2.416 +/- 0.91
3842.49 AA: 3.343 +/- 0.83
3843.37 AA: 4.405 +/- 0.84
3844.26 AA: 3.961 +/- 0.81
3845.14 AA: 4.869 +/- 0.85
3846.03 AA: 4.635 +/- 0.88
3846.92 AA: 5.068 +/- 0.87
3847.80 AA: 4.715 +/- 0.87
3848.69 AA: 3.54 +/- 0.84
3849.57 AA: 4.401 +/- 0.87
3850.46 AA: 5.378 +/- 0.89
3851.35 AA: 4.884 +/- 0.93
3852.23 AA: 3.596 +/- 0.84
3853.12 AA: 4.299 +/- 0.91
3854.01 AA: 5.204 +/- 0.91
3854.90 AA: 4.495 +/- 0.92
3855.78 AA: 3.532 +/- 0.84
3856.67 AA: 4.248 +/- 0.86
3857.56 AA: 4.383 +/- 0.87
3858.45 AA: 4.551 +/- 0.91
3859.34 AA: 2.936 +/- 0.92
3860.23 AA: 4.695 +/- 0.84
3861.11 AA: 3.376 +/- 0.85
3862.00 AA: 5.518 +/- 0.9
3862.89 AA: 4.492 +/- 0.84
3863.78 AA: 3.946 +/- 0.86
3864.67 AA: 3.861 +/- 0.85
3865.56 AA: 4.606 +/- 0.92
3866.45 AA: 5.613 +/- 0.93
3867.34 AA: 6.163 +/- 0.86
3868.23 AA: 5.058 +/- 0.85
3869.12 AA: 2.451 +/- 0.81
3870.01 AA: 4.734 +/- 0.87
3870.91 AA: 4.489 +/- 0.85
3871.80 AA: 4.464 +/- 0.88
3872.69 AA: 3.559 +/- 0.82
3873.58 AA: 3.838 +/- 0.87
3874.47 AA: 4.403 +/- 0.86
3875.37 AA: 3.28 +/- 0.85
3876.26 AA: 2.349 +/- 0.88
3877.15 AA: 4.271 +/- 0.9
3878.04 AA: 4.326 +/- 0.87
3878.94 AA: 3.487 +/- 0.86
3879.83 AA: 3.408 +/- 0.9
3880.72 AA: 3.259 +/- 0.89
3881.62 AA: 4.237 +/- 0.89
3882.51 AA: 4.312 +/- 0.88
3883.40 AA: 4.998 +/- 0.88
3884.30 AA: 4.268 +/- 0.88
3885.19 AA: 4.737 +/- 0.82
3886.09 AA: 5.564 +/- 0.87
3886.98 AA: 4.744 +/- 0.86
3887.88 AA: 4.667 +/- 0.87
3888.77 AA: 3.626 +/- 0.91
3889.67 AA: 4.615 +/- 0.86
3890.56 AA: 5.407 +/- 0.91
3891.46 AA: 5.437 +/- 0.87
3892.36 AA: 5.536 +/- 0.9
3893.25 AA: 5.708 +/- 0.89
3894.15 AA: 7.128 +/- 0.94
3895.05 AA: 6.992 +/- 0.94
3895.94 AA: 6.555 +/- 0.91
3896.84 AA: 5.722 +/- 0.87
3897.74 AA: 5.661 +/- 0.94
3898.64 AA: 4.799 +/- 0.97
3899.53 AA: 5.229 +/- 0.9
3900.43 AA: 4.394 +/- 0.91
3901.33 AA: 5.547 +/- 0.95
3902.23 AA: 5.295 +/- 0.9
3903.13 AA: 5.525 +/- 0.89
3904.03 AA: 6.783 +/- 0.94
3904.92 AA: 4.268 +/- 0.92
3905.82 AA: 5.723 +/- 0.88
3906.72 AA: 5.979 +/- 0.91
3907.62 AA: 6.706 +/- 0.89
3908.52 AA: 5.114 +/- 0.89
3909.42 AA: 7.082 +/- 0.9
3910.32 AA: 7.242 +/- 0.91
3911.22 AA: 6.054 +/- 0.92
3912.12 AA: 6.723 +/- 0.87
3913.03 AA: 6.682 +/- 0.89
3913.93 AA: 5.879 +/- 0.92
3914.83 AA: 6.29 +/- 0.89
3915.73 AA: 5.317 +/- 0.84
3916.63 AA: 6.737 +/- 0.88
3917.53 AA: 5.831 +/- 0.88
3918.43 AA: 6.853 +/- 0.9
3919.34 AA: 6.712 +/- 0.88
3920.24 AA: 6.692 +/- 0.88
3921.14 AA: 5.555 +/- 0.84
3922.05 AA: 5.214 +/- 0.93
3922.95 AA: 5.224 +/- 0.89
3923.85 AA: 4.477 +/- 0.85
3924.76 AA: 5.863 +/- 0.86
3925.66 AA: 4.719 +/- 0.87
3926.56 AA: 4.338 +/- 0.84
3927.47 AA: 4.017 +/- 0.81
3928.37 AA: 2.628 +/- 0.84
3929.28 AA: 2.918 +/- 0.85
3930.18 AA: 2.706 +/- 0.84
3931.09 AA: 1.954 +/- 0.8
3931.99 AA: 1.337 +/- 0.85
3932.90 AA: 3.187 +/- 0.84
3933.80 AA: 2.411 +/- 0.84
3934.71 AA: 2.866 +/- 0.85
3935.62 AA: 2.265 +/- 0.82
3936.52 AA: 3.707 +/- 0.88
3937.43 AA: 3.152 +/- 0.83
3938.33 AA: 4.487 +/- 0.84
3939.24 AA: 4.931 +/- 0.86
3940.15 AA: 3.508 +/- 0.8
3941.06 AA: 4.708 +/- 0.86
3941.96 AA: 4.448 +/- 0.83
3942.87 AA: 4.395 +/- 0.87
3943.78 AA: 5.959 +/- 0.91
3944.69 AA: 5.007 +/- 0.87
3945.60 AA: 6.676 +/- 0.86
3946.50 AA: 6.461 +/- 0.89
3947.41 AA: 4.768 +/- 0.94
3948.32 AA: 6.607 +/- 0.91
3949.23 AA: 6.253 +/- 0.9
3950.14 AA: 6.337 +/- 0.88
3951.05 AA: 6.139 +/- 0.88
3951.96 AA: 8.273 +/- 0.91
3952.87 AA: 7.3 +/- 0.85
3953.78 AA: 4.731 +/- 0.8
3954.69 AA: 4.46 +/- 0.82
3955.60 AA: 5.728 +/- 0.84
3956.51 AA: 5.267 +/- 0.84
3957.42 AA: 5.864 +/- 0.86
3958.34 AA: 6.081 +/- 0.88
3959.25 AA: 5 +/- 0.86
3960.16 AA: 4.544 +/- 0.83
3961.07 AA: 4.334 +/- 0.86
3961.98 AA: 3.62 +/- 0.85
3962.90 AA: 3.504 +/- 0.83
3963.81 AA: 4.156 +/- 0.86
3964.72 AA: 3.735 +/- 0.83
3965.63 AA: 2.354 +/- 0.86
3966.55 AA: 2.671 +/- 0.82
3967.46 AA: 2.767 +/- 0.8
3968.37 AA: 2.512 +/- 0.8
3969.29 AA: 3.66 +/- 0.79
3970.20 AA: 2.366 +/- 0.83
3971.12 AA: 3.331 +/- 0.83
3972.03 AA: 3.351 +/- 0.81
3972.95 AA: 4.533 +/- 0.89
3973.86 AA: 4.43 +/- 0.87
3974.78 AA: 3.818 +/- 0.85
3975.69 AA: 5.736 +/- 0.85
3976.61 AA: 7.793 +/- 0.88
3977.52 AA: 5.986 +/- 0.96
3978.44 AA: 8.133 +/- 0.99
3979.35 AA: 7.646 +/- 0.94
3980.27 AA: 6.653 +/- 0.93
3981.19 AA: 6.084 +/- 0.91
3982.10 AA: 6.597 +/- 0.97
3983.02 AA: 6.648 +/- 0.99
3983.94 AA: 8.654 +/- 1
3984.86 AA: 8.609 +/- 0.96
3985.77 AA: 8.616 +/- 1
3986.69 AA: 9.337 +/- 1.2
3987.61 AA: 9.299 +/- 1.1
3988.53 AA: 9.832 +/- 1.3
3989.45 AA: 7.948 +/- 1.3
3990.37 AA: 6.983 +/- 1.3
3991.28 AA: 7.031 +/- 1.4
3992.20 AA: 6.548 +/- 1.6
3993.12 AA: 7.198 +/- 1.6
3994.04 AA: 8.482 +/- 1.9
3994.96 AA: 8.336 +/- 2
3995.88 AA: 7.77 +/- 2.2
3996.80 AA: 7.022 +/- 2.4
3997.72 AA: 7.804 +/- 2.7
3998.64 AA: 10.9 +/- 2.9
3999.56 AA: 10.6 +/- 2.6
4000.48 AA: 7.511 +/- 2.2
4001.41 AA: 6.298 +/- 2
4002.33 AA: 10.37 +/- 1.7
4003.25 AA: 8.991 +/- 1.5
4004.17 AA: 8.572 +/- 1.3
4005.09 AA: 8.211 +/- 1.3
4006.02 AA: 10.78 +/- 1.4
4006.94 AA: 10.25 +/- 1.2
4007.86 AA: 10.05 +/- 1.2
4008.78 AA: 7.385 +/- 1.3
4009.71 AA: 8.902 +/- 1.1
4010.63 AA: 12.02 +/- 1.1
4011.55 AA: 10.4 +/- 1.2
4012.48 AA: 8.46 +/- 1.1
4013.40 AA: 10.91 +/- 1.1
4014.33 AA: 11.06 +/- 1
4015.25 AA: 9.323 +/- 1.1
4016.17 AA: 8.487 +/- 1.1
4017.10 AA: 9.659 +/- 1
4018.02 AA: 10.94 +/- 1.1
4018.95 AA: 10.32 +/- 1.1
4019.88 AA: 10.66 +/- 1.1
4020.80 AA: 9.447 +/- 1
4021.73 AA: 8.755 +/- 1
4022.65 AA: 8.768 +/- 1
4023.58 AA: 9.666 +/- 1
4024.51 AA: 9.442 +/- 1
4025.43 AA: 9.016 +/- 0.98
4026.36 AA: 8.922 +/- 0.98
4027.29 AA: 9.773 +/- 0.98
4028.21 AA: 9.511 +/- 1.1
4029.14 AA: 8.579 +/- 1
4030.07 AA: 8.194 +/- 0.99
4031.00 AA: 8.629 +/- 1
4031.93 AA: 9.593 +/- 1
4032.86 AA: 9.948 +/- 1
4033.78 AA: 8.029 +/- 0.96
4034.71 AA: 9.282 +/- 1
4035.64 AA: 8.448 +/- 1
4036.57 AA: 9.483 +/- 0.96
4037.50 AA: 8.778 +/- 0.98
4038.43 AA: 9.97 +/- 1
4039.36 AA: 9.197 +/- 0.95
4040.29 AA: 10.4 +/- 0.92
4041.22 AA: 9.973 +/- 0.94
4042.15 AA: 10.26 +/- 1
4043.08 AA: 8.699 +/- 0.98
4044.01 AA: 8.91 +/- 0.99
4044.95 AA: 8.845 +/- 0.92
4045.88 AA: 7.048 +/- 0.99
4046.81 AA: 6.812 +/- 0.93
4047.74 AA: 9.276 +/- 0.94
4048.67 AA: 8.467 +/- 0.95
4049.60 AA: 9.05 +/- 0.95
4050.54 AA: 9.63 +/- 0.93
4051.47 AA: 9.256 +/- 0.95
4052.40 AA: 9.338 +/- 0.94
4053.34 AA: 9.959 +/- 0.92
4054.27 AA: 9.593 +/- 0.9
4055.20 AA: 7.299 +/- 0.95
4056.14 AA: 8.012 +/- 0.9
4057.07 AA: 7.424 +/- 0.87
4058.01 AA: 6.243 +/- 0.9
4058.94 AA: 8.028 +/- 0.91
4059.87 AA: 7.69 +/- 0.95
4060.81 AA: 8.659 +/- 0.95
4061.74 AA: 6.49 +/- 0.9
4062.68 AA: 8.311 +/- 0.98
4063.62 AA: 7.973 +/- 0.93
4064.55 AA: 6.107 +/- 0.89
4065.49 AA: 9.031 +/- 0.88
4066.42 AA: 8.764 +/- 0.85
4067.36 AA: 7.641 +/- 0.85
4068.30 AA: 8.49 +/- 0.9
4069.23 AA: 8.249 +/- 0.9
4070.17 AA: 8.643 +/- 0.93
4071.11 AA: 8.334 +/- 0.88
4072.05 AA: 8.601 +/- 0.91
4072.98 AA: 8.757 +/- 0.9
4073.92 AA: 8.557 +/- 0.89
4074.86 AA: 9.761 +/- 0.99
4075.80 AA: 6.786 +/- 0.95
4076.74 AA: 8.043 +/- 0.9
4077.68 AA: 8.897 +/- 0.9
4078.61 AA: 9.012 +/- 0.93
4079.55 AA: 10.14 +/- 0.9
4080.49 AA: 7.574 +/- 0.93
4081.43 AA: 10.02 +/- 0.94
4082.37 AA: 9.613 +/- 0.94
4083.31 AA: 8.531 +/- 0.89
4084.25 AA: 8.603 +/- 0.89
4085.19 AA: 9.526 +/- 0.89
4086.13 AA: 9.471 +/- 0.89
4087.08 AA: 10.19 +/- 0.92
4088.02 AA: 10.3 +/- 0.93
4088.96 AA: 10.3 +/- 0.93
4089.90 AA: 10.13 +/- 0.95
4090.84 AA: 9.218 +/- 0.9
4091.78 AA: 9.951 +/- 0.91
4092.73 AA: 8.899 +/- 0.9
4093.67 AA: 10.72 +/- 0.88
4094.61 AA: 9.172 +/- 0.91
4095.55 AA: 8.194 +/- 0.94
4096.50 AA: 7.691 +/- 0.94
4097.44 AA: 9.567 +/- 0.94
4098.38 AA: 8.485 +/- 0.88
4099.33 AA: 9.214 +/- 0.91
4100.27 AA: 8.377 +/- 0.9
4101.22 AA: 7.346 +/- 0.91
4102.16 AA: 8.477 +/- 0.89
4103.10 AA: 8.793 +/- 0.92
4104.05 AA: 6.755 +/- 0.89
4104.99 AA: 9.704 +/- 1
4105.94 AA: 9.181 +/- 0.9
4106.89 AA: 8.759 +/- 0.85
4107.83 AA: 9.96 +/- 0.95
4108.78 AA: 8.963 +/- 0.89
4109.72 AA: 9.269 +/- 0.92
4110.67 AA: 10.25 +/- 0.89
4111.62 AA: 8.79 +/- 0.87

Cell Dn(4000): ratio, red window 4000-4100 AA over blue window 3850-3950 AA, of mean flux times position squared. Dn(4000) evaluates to 2.0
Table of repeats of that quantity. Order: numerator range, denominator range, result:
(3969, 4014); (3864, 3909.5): 1.67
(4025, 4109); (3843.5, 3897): 2.14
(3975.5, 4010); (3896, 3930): 1.53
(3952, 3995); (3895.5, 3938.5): 1.19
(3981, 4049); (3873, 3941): 1.95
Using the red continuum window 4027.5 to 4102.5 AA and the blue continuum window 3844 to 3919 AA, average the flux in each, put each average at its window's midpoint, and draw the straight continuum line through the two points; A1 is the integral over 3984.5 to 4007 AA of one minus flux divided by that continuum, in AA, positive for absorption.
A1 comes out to -3.6 AA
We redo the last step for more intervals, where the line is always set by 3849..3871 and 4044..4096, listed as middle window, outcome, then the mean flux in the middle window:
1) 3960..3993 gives 5.6 AA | 5.69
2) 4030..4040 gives -1.4 AA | 9.11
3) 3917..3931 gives 2.1 AA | 4.85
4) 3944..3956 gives 0.4 AA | 6.06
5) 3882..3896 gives -0.6 AA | 5.23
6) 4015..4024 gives -2.3 AA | 9.61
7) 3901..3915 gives -1.7 AA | 6.05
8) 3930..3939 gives 4.7 AA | 2.86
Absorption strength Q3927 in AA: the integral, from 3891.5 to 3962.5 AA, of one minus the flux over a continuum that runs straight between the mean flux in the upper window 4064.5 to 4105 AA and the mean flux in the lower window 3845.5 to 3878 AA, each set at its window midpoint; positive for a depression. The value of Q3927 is 4.6 AA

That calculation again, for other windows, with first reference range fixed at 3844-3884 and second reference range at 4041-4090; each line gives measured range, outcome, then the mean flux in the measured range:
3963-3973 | 5.13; 3.18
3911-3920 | -1.57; 6.32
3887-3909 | -2.19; 5.5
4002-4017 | -4.44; 9.63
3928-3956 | 6.89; 4.53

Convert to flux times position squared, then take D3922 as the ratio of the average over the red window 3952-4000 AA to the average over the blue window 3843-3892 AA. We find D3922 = 1.5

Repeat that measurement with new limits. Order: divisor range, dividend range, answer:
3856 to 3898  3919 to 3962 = 1.07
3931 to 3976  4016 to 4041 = 2.20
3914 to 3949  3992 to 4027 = 2.07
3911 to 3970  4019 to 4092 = 1.98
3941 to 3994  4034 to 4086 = 1.57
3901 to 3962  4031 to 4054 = 1.87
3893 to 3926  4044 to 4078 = 1.51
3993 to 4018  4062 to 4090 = 0.99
